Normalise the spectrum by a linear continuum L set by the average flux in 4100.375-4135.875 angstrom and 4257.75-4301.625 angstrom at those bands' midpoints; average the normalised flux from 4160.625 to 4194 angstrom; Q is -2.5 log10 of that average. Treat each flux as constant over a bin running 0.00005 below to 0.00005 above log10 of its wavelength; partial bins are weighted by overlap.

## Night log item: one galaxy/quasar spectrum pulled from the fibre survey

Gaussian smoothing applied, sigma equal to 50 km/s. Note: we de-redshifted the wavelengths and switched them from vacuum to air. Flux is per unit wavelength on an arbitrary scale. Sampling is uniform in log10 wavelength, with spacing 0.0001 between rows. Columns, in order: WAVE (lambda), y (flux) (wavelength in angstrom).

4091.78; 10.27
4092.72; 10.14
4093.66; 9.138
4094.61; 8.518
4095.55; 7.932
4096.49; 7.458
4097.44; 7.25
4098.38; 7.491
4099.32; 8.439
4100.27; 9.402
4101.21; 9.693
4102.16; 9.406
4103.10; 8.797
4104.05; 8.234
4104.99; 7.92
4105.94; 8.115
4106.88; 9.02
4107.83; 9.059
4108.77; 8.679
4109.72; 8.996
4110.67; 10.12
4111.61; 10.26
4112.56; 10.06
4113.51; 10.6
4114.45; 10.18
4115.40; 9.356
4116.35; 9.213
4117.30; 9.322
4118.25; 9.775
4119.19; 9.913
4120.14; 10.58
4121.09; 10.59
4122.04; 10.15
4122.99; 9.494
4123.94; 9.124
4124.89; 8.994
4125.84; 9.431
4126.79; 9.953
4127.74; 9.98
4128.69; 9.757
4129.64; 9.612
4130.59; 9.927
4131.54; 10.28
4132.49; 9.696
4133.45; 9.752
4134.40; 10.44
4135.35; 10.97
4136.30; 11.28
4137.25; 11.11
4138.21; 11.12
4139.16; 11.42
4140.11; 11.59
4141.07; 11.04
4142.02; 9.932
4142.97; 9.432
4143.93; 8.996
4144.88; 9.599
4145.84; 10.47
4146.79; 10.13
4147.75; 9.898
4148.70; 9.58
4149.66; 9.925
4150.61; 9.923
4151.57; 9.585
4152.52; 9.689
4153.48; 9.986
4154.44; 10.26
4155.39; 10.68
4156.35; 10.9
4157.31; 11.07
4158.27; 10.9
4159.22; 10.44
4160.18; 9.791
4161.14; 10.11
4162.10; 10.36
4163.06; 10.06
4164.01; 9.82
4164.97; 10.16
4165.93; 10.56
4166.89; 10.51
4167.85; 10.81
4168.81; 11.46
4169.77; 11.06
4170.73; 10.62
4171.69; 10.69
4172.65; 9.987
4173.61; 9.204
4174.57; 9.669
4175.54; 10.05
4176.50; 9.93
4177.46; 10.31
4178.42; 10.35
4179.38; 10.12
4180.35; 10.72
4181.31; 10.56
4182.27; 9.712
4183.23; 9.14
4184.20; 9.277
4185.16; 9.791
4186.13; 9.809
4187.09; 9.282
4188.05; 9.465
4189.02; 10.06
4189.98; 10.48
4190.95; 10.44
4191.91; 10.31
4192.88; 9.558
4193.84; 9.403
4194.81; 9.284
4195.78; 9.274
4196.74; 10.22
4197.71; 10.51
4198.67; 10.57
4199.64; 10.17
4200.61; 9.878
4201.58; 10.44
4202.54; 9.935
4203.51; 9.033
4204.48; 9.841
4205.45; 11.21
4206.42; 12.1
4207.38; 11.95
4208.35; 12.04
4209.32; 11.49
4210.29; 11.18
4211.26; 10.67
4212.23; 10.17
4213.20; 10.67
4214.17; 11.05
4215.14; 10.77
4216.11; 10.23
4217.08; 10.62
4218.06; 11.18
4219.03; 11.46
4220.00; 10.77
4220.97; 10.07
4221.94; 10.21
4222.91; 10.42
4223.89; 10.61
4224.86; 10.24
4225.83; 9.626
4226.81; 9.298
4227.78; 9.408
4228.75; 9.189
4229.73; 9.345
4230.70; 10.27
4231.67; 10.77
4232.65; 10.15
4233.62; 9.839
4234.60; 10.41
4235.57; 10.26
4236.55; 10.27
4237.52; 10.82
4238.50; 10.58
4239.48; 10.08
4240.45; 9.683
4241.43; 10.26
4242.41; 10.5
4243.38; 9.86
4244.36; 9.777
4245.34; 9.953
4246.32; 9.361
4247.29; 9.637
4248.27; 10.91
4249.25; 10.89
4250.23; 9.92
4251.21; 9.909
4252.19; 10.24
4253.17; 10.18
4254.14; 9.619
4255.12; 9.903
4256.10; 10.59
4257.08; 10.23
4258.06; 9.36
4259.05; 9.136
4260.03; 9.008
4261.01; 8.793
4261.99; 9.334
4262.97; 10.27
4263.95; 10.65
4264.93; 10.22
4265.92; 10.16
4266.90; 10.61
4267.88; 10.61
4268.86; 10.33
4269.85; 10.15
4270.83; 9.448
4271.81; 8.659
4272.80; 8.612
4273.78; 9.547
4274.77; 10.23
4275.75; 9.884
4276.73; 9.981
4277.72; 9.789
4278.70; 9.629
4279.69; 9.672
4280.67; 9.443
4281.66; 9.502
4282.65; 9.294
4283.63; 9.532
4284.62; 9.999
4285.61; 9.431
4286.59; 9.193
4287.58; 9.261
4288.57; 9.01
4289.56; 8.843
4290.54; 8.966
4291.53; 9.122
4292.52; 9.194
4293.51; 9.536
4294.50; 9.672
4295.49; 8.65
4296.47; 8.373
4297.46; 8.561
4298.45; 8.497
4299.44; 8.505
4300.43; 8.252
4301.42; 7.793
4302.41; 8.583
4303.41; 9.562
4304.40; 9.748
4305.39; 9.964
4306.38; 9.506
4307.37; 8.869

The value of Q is -0.06 mag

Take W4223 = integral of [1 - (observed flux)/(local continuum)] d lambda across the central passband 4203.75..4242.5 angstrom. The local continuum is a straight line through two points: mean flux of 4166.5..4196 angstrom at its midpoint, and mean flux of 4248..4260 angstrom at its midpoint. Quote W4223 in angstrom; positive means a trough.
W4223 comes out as -1.8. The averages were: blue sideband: 10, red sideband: 10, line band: 10.5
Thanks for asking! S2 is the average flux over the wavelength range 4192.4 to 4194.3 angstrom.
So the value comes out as 9.51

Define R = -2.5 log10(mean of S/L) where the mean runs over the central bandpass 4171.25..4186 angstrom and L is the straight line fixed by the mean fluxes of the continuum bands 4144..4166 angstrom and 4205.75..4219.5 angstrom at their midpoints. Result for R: 0.06 mag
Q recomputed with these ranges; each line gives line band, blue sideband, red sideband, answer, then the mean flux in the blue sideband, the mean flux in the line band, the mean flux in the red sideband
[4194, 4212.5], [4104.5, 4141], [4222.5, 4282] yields -0.06 mag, 9.9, 10.5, 9.93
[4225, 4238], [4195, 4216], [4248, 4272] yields 0.03 mag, 10.6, 9.98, 9.97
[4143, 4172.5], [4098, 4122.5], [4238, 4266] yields -0.08 mag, 9.37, 10.3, 9.96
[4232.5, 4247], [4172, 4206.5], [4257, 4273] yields -0.03 mag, 9.98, 10.1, 9.74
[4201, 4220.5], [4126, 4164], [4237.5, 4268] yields -0.08 mag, 10.2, 10.8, 10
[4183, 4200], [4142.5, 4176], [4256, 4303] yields 0.01 mag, 10.2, 9.84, 9.41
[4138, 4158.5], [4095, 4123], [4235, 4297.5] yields -0.10 mag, 9.18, 10.3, 9.74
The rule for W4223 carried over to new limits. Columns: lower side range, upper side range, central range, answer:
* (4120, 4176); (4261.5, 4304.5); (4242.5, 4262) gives -0.53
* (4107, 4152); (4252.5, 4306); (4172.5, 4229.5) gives -2.89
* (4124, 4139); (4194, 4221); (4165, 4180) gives 0.05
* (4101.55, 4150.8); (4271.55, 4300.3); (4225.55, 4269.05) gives -2.83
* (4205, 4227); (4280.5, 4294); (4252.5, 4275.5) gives -0.06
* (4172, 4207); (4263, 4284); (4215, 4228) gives -0.55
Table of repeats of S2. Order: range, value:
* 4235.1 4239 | 10.5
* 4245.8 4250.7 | 10.1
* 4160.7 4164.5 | 10.1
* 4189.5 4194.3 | 10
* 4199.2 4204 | 9.88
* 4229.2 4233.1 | 10.1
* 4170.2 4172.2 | 10.7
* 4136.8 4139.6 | 11.2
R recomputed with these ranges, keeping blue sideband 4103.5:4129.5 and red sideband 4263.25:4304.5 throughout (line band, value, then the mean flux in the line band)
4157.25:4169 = -0.10 mag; 10.4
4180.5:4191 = -0.04 mag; 9.82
